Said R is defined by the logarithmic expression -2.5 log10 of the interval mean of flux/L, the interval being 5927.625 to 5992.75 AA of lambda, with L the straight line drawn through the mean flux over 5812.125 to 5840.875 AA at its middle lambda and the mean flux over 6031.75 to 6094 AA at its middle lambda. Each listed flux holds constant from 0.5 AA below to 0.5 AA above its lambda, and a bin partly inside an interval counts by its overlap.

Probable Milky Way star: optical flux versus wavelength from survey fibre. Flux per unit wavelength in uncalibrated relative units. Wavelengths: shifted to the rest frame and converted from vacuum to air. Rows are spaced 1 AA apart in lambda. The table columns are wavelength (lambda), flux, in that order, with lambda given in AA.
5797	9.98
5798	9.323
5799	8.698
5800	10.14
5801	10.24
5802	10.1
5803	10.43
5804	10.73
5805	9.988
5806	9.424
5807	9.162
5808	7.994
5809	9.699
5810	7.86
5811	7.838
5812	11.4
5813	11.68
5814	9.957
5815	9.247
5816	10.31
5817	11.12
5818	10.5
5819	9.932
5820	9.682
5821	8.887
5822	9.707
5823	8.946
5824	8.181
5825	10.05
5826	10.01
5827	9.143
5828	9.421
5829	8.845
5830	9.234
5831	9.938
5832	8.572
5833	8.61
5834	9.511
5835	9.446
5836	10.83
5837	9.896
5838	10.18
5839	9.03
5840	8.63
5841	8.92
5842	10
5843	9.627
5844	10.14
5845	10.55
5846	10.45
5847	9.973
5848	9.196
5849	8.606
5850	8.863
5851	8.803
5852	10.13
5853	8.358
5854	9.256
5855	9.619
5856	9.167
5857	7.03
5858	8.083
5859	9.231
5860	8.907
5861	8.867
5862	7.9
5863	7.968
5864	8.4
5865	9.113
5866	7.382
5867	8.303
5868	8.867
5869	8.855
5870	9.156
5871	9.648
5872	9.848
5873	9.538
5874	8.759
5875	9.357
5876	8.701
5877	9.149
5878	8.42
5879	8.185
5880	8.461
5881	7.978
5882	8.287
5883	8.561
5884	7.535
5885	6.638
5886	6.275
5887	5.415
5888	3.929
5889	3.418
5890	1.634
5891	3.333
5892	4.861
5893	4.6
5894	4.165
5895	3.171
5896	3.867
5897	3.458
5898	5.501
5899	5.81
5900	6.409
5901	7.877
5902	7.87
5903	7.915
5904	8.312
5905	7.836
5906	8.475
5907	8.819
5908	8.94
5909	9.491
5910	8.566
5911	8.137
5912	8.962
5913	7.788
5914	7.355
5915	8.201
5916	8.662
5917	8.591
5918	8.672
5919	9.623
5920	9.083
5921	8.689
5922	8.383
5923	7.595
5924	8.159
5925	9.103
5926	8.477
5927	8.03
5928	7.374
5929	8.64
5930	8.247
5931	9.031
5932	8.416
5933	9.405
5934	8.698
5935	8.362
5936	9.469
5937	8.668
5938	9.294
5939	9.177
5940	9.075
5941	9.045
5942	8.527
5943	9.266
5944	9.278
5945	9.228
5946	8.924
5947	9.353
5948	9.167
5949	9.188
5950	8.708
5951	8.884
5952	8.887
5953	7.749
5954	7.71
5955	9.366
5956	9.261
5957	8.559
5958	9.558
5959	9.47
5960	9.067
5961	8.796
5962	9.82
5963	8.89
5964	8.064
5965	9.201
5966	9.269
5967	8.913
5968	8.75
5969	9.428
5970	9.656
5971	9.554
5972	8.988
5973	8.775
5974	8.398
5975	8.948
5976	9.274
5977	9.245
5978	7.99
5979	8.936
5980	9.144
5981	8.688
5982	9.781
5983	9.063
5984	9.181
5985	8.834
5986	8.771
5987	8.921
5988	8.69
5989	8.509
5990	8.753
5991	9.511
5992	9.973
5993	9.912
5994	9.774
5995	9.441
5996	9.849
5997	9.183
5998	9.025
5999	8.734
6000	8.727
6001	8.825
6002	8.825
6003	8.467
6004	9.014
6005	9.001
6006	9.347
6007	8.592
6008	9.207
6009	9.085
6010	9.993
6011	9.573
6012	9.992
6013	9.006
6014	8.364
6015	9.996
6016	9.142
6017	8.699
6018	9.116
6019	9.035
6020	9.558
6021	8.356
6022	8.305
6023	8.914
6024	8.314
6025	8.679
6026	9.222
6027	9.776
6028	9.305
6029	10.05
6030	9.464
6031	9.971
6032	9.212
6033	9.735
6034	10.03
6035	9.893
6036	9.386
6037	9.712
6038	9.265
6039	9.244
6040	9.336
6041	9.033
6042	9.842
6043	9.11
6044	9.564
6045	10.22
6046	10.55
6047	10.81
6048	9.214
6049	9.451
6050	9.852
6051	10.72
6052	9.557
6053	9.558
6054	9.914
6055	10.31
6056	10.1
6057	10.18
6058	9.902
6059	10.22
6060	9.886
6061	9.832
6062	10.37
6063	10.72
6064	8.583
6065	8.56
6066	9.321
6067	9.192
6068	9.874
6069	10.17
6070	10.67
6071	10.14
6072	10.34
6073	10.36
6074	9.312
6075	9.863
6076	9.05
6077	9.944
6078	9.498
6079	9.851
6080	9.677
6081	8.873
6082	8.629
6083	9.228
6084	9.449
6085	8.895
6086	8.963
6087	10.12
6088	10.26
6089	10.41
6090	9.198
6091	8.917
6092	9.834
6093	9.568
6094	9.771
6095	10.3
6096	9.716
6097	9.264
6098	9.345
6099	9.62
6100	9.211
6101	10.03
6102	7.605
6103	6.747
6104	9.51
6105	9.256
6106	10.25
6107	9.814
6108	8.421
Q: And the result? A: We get 0.08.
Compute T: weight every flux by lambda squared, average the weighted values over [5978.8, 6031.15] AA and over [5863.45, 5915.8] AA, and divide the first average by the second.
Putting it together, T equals 1.3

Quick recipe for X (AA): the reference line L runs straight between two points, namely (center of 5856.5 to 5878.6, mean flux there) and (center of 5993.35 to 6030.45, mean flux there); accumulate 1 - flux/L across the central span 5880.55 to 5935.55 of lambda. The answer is 9.6 AA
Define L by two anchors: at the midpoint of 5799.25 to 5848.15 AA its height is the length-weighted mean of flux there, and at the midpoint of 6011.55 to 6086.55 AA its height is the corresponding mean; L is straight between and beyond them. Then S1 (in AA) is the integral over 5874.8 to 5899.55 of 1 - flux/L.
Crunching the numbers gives 9.36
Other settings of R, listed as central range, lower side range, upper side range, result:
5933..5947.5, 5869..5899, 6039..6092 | -0.19 mag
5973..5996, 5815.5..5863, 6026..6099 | 0.06 mag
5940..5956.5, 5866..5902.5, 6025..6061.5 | -0.12 mag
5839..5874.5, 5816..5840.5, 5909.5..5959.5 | 0.03 mag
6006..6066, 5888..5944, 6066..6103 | -0.06 mag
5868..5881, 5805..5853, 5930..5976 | 0.04 mag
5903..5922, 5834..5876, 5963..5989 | 0.06 mag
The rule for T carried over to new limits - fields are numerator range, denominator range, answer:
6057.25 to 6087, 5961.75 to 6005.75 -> 1.10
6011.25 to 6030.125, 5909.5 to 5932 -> 1.12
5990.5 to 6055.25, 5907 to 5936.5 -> 1.14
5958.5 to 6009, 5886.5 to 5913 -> 1.50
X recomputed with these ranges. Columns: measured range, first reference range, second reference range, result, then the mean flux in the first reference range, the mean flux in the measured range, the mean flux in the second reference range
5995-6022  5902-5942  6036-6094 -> 0.47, 8.57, 9.1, 9.7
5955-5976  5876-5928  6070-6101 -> -2.73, 7.21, 9.08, 9.61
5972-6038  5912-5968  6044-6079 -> 1.49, 8.77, 9.16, 9.88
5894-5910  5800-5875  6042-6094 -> 4.37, 9.35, 6.88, 9.74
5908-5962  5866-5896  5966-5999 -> -4.15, 7.02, 8.76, 9.12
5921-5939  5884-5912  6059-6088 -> -4.65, 6.18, 8.57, 9.64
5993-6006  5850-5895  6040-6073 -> 0.11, 7.69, 9.11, 9.87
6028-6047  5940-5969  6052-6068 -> -0.13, 8.97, 9.67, 9.77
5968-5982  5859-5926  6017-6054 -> -0.55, 7.59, 9.02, 9.48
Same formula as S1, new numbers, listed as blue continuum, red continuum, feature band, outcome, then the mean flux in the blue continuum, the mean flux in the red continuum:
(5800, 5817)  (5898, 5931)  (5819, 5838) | 0.17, 9.81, 8.22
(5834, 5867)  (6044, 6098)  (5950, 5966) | 0.92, 9.14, 9.75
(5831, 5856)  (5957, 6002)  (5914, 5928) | 1.18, 9.47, 9.09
